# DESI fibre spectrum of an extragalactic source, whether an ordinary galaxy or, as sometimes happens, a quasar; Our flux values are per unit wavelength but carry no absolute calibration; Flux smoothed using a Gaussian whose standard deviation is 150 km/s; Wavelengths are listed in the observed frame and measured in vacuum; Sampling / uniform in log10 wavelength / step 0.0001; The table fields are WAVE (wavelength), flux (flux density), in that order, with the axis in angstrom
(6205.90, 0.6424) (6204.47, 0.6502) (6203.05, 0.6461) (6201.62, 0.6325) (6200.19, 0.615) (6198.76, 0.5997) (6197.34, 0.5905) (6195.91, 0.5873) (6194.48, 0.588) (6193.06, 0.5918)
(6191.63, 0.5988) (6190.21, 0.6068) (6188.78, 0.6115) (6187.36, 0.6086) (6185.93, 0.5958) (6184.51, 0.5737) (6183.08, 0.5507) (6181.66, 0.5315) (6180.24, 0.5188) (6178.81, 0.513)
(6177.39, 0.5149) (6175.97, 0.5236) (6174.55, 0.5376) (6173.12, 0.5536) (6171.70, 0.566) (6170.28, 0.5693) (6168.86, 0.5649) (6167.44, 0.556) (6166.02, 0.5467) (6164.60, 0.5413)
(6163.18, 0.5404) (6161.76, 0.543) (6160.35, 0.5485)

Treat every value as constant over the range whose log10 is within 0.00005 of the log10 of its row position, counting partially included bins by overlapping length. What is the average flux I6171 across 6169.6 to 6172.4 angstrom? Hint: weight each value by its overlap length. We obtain 0.568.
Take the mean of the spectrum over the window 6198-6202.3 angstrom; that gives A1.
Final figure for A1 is 0.616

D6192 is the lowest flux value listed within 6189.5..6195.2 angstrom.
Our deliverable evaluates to 0.588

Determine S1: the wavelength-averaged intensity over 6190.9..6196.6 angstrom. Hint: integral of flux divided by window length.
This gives 0.592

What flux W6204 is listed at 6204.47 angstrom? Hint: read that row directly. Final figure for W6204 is 0.6502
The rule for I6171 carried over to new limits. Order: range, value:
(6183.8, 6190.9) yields 0.599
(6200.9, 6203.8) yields 0.64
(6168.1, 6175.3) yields 0.558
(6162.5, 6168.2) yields 0.546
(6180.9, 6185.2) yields 0.552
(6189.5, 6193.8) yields 0.6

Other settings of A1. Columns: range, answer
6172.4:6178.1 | 0.532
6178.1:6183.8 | 0.528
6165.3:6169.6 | 0.556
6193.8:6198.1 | 0.589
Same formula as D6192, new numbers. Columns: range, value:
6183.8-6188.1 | 0.5737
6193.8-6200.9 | 0.5873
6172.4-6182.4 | 0.513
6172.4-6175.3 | 0.5376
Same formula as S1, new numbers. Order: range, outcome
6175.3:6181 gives 0.518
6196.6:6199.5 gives 0.596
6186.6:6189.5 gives 0.609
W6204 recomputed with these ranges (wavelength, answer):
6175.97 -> 0.5236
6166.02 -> 0.5467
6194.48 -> 0.588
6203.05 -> 0.6461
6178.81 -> 0.513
